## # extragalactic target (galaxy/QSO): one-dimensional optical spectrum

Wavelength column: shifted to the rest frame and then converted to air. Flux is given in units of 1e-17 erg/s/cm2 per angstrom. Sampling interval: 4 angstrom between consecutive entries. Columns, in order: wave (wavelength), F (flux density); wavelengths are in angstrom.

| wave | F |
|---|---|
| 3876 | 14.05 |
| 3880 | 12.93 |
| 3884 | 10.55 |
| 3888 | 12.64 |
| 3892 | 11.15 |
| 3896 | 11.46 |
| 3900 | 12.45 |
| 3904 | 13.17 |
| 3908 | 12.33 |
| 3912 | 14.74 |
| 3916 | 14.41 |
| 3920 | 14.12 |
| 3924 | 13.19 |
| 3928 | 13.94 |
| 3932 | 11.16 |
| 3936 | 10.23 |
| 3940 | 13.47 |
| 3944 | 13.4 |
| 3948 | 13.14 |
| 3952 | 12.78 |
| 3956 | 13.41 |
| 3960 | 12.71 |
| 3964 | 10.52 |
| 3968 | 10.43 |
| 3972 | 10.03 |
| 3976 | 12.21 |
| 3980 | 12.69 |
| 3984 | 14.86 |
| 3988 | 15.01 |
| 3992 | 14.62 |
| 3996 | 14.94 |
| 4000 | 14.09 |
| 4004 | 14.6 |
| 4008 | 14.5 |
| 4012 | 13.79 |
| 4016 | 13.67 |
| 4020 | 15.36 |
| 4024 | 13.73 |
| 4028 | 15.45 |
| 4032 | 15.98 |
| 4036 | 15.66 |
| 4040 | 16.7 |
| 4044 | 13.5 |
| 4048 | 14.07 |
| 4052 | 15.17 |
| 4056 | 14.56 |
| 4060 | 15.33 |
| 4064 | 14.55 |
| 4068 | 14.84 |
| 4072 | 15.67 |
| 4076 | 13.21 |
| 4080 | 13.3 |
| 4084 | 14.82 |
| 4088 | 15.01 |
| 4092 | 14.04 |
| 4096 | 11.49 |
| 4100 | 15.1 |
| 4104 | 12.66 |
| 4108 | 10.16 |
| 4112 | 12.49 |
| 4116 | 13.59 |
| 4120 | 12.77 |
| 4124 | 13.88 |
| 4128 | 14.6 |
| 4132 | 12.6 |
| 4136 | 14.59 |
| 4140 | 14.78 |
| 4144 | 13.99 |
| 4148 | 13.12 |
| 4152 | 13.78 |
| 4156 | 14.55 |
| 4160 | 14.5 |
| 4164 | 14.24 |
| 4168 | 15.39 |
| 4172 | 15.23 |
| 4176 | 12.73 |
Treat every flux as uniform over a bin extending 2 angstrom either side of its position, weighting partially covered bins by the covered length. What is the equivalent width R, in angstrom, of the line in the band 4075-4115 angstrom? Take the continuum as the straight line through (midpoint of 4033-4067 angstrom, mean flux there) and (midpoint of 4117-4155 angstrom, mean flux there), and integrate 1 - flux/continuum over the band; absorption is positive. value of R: 3.1 angstrom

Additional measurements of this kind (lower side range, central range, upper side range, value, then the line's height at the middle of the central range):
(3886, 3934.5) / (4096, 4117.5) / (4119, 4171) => 1.9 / 13.9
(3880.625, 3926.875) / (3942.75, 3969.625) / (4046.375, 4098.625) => 1.8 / 13.3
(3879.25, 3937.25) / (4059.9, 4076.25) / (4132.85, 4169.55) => -1.3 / 13.7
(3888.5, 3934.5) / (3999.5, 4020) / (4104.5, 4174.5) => -1.5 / 13.3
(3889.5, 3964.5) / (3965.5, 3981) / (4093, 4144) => 2.0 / 12.9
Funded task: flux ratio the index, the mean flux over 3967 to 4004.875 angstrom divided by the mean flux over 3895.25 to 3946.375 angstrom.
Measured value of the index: 1.03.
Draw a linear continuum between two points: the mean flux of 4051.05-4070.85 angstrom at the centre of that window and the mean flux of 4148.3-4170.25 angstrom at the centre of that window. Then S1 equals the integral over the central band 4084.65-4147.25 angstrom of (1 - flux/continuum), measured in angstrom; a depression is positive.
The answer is 4.9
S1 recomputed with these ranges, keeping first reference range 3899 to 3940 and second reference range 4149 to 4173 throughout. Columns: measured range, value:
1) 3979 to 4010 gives -2.27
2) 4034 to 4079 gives -3.05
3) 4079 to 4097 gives 0.24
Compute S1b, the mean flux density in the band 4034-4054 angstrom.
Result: 15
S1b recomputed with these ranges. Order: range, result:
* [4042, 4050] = 13.8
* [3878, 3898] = 11.7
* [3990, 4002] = 14.5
